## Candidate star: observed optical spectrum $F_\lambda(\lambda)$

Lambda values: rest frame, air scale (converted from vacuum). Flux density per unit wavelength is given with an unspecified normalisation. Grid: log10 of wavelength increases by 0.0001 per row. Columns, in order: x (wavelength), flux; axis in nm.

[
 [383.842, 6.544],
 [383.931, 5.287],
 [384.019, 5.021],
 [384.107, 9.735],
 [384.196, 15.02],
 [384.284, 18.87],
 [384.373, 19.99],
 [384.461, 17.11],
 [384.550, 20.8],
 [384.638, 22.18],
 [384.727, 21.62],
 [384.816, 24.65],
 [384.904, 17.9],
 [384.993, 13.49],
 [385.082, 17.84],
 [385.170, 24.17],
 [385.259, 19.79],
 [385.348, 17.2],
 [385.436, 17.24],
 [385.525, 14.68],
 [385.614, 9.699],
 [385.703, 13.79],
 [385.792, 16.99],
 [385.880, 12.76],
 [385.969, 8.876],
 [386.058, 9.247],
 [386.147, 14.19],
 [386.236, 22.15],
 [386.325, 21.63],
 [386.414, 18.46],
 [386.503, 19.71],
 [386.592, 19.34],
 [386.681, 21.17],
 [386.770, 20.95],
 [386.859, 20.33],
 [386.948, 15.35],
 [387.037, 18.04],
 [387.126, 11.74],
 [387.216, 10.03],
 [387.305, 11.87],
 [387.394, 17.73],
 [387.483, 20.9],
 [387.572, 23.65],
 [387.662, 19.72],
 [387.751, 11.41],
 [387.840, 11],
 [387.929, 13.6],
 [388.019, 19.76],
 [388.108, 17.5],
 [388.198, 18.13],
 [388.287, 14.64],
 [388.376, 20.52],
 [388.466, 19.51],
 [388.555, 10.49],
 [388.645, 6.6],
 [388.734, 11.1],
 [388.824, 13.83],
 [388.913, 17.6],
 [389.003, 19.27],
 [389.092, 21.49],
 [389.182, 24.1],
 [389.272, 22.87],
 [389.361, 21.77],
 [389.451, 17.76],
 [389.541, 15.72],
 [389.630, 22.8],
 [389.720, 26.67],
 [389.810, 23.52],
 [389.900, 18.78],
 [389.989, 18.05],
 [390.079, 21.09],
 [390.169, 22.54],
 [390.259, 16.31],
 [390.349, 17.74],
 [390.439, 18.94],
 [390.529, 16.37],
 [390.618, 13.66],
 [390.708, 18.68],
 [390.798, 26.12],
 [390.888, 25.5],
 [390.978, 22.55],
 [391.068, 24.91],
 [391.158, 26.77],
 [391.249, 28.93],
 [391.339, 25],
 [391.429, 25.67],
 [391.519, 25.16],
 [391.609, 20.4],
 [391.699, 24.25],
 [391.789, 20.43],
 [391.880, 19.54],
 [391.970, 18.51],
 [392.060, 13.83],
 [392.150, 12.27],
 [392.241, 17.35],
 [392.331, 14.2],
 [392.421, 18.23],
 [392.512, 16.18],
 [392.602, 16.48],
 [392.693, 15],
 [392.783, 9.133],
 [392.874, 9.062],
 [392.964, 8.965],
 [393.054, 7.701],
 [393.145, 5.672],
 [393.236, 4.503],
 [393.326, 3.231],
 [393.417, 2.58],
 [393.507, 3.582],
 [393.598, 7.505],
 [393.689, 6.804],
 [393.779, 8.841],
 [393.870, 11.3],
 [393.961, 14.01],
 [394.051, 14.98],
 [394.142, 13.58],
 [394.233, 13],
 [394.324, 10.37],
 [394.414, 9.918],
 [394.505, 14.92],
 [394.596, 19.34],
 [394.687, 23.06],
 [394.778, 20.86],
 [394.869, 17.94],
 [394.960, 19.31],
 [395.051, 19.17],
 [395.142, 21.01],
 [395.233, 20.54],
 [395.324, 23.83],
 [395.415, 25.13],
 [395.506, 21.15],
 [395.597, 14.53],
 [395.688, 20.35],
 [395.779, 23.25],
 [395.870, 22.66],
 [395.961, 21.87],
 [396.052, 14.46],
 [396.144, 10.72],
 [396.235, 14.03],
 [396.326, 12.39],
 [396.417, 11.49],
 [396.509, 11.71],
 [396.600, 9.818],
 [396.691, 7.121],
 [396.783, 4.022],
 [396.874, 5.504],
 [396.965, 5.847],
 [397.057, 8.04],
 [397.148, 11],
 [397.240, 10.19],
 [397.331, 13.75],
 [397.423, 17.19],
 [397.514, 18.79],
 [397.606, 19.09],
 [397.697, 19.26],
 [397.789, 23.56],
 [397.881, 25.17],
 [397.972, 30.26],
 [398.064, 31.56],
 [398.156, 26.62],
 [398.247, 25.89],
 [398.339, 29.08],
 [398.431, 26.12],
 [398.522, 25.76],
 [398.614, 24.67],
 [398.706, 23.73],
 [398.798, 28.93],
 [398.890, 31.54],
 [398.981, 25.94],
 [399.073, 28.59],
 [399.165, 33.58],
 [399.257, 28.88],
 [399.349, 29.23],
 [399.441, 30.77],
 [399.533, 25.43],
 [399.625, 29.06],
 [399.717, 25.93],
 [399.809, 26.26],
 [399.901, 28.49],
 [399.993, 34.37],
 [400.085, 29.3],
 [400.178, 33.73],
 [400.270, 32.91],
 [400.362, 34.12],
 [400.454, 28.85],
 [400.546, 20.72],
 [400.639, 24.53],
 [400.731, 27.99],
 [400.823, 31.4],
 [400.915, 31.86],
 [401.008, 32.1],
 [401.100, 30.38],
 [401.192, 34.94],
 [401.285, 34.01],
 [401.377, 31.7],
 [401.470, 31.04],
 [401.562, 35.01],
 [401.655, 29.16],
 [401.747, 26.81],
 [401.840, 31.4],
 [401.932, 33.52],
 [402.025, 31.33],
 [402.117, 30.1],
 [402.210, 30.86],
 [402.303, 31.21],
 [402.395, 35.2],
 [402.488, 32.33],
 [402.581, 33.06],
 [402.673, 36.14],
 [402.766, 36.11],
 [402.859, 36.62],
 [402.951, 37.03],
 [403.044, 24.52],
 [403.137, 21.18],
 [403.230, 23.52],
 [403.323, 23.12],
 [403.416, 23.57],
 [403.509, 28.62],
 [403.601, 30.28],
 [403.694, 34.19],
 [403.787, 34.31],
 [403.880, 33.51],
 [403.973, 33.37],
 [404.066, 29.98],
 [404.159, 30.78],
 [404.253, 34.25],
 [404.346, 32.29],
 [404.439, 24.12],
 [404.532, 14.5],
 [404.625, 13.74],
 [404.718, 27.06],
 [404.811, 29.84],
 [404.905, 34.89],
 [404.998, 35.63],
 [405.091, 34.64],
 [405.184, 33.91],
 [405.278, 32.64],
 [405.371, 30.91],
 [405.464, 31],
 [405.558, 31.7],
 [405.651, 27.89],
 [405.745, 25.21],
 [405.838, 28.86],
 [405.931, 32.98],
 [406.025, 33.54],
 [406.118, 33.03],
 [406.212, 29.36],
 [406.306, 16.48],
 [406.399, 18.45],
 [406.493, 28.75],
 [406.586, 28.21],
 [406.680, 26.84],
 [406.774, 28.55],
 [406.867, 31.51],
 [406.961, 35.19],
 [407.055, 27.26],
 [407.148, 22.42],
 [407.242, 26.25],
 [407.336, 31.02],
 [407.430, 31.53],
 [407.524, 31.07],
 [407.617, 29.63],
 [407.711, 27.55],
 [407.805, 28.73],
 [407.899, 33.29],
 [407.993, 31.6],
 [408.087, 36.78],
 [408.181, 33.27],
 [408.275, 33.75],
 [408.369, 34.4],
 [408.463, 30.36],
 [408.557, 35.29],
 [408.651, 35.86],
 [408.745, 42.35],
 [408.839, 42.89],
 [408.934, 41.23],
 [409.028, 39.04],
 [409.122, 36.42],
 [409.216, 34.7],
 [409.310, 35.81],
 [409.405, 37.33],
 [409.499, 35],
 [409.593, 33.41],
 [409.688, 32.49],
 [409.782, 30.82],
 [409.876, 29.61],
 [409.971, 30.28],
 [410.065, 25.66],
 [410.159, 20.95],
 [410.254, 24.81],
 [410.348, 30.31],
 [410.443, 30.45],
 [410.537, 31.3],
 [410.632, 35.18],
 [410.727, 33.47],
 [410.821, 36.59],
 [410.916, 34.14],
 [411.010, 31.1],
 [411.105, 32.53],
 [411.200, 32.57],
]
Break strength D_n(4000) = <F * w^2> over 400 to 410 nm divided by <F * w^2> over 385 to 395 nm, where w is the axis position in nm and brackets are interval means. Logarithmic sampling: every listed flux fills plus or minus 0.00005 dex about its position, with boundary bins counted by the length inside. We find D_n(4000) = 2.01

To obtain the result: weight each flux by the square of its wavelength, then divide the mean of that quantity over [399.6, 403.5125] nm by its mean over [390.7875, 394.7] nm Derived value 2.08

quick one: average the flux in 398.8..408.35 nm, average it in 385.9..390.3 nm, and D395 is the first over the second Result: 1.70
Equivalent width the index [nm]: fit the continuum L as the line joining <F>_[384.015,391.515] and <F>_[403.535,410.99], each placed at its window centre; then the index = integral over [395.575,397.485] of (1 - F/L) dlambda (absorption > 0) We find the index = 0.88 nm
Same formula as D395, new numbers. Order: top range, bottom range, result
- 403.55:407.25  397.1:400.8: 1.12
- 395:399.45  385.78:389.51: 1.19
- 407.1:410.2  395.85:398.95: 1.79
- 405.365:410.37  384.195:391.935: 1.67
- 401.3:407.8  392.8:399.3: 1.76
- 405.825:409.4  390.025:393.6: 1.90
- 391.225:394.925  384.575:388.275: 0.84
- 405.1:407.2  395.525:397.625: 2.16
